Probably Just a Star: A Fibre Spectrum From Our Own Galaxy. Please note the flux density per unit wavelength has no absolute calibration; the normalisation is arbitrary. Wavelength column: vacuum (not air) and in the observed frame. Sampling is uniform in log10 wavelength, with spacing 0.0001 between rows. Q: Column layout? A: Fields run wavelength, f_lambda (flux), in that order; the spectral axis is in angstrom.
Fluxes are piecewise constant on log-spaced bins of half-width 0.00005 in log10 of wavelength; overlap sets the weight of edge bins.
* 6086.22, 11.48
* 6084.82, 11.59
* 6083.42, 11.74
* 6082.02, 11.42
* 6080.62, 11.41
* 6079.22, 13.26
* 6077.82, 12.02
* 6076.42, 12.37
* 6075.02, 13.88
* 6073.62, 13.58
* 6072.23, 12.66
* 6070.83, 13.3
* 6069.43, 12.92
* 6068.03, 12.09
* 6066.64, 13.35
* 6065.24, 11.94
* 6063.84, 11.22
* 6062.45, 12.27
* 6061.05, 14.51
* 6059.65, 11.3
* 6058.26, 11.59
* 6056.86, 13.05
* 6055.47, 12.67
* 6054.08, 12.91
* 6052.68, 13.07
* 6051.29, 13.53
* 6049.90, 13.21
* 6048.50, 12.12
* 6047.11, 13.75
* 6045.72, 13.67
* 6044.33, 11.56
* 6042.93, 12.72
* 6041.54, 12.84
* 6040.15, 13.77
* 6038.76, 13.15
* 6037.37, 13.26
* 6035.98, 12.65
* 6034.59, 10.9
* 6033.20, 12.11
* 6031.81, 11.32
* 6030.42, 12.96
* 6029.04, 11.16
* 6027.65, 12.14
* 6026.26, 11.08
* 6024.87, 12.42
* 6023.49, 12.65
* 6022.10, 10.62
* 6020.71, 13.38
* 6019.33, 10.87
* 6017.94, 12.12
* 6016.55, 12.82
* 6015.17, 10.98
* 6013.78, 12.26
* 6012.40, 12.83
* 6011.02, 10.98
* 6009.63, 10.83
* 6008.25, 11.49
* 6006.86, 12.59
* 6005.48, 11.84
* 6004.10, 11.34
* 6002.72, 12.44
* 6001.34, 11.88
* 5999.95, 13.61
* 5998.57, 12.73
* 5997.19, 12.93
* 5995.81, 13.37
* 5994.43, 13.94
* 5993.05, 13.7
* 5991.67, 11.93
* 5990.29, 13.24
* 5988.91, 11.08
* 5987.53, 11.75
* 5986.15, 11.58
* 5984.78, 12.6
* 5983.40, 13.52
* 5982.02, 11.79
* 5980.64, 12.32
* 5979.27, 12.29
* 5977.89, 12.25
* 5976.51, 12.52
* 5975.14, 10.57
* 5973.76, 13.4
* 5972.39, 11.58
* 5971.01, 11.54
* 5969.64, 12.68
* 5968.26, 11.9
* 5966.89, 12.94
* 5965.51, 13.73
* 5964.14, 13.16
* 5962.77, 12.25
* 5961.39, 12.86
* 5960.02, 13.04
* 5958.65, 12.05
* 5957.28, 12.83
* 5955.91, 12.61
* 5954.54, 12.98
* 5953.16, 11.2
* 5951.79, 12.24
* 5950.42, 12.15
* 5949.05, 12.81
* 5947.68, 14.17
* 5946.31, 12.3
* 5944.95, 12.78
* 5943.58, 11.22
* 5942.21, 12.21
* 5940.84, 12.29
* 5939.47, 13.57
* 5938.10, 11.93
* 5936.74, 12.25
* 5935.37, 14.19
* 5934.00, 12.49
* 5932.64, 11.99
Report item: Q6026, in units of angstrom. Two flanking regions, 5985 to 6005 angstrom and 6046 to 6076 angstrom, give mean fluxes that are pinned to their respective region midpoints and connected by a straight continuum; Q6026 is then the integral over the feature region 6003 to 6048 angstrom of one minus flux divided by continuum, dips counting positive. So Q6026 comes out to 1.8 angstrom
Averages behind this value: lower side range 12.5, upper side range 12.8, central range 12.2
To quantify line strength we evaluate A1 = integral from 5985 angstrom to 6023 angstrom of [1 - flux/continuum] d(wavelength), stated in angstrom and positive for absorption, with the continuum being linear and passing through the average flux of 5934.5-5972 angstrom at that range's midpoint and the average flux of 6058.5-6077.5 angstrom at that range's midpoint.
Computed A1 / 1.3 angstrom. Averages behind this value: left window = 12.6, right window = 12.7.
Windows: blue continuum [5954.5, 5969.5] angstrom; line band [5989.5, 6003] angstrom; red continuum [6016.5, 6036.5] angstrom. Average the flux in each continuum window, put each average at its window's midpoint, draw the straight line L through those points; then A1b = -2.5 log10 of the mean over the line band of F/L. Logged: -0.06 mag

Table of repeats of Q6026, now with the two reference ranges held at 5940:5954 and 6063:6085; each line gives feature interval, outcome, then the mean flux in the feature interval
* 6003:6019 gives 0.7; 11.8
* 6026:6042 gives 0.1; 12.3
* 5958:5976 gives -0.1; 12.4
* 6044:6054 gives -0.5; 13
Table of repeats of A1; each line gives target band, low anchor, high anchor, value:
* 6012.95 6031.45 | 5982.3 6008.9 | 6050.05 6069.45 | 0.9 angstrom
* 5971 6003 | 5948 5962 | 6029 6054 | 0.3 angstrom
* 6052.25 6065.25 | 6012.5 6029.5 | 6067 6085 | -0.1 angstrom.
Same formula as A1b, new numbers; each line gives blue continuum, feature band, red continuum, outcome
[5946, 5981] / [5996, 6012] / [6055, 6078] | 0.04 mag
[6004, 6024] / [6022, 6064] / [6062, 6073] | -0.03 mag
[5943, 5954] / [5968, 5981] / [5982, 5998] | 0.04 mag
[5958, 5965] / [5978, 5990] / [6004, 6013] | 0.01 mag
